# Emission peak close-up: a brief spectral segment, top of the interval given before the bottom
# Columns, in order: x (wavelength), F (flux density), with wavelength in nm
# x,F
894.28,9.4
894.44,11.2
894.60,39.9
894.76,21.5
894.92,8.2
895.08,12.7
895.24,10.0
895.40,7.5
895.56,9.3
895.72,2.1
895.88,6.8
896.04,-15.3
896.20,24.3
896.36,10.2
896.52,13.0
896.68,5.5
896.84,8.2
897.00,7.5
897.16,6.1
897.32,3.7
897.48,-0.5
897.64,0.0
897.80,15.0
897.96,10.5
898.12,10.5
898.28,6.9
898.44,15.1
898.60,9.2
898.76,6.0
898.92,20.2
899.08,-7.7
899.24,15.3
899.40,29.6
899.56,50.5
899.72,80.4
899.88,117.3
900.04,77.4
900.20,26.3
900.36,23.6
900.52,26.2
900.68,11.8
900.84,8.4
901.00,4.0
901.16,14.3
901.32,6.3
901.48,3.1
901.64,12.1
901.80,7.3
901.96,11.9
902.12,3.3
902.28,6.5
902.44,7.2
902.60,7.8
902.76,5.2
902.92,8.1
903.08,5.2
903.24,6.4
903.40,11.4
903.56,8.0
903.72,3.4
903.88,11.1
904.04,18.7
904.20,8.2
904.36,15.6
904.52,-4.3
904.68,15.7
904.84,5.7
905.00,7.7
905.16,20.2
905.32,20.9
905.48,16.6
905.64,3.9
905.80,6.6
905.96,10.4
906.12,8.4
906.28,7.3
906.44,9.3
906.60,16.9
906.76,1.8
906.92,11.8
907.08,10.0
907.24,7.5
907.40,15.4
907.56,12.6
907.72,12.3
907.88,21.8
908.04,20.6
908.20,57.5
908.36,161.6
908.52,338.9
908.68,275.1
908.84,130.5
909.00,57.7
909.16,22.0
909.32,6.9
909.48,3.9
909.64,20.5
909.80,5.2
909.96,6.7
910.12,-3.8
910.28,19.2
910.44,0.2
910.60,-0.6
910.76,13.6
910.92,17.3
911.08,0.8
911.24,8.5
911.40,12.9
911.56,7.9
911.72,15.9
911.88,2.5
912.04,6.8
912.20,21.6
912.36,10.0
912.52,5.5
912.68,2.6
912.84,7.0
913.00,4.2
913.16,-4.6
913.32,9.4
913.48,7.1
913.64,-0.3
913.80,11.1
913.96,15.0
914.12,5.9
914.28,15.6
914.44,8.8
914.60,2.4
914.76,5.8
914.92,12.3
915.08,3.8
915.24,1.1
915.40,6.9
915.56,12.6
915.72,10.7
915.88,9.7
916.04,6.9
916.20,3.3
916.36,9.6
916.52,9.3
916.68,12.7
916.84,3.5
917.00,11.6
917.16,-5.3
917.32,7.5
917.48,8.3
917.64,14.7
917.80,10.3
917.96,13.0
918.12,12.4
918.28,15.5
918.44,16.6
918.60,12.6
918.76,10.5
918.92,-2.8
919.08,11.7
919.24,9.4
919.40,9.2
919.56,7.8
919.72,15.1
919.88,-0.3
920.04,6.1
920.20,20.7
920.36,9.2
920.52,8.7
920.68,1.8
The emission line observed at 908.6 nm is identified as [O III] 5007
